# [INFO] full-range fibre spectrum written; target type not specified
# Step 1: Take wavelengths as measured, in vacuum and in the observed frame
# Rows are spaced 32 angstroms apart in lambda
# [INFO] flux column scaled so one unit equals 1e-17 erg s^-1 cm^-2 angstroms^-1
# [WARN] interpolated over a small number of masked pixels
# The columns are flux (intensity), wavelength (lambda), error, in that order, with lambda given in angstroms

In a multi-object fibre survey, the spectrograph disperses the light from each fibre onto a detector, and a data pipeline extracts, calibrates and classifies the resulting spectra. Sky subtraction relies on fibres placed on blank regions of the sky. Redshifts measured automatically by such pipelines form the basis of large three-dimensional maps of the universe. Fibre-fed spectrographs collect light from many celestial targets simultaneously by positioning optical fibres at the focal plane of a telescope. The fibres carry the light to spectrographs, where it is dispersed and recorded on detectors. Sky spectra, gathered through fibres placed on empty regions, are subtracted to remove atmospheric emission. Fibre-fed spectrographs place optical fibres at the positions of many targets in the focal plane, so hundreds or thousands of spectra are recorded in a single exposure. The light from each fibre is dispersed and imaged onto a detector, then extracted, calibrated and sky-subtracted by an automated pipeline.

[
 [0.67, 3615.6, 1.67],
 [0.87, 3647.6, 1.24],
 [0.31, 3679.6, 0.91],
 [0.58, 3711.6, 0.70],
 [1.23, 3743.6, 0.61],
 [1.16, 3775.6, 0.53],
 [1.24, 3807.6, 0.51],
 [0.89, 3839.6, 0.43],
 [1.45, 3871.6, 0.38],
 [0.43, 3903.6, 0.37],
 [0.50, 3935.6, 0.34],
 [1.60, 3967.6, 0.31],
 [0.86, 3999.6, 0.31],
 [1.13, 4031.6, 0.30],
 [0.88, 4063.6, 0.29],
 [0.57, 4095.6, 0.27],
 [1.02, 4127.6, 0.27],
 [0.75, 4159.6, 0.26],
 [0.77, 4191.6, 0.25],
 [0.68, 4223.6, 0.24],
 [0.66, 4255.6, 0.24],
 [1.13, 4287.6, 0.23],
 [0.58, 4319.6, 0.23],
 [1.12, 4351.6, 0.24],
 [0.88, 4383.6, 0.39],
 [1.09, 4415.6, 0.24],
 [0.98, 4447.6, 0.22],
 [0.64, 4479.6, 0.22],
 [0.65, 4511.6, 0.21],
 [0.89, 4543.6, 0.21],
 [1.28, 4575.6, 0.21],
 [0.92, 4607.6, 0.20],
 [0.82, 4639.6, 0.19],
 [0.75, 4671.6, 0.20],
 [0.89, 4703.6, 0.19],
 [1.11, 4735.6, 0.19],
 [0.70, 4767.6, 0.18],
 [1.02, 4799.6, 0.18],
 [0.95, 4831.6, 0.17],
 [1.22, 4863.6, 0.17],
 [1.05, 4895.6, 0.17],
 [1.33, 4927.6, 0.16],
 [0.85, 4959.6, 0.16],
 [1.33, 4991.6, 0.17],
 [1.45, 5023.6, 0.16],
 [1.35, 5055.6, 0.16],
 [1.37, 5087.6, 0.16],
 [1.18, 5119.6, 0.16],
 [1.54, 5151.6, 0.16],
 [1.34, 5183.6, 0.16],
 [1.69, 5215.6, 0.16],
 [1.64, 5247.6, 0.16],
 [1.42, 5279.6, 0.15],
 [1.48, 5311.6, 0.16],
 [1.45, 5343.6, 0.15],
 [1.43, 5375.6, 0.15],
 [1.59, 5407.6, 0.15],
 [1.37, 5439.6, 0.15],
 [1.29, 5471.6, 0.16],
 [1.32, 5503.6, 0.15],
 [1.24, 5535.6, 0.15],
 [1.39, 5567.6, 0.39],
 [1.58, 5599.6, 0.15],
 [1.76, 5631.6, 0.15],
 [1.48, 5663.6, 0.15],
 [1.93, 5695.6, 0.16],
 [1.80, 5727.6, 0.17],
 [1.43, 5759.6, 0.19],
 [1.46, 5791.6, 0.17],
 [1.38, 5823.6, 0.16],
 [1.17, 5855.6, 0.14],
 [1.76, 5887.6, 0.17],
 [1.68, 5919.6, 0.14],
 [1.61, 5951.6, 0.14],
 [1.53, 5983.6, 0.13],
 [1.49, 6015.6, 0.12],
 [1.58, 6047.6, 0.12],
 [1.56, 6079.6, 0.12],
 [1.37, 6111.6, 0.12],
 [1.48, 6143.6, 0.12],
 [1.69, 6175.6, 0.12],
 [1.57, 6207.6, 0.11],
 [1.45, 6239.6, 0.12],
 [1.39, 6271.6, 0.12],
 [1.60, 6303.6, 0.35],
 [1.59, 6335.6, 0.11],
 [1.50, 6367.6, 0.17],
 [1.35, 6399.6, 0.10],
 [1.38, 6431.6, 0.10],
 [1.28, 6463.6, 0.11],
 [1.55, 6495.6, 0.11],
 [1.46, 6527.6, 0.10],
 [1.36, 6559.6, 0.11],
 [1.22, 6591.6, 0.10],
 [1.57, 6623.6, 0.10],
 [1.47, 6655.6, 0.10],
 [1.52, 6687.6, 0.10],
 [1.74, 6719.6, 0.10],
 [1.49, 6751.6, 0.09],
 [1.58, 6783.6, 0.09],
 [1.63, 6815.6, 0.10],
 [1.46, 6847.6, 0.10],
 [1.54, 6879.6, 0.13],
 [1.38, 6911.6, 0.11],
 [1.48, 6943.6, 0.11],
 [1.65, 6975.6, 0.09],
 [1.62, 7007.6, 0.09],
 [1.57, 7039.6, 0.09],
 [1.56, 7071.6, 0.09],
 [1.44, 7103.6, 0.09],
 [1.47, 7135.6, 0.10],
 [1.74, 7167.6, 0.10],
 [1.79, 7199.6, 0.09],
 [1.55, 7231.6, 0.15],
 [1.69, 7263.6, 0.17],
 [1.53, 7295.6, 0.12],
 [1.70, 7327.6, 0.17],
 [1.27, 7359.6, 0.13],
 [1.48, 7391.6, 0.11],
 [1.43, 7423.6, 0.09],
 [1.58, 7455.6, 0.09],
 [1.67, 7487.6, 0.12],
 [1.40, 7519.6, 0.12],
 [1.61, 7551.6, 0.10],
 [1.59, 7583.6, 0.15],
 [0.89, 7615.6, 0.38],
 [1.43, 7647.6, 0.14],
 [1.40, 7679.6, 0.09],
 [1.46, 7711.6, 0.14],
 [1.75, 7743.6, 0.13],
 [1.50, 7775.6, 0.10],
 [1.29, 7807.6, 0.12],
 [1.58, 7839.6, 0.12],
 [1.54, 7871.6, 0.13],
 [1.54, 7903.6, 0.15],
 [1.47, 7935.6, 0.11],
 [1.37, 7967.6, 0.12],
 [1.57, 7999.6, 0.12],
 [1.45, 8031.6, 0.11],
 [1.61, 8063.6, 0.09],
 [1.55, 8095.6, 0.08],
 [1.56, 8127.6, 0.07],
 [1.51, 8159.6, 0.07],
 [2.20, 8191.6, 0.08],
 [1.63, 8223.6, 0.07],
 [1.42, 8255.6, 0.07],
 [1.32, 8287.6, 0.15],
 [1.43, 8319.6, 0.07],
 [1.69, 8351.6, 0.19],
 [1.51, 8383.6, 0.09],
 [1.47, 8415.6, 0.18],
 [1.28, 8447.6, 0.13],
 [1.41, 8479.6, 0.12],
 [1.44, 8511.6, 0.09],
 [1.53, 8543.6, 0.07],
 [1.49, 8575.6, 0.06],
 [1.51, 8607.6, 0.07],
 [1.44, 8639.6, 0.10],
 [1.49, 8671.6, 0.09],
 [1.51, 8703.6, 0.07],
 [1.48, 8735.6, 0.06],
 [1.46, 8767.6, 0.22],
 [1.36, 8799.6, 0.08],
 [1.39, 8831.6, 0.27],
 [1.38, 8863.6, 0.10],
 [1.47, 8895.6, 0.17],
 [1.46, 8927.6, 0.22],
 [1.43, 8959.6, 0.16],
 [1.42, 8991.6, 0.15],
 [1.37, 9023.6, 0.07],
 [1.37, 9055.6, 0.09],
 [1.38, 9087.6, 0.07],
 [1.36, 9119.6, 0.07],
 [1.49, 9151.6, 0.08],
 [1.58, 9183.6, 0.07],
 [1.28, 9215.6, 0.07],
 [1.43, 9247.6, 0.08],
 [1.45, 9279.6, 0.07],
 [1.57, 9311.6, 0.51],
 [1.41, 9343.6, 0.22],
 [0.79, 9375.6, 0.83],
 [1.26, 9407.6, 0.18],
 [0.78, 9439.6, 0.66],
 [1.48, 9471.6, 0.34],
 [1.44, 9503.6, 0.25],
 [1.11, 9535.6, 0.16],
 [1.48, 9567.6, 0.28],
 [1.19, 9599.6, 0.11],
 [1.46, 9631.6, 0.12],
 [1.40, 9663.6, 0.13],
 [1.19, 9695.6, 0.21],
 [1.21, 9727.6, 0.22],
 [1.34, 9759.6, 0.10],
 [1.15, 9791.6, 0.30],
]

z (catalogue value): 0.25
